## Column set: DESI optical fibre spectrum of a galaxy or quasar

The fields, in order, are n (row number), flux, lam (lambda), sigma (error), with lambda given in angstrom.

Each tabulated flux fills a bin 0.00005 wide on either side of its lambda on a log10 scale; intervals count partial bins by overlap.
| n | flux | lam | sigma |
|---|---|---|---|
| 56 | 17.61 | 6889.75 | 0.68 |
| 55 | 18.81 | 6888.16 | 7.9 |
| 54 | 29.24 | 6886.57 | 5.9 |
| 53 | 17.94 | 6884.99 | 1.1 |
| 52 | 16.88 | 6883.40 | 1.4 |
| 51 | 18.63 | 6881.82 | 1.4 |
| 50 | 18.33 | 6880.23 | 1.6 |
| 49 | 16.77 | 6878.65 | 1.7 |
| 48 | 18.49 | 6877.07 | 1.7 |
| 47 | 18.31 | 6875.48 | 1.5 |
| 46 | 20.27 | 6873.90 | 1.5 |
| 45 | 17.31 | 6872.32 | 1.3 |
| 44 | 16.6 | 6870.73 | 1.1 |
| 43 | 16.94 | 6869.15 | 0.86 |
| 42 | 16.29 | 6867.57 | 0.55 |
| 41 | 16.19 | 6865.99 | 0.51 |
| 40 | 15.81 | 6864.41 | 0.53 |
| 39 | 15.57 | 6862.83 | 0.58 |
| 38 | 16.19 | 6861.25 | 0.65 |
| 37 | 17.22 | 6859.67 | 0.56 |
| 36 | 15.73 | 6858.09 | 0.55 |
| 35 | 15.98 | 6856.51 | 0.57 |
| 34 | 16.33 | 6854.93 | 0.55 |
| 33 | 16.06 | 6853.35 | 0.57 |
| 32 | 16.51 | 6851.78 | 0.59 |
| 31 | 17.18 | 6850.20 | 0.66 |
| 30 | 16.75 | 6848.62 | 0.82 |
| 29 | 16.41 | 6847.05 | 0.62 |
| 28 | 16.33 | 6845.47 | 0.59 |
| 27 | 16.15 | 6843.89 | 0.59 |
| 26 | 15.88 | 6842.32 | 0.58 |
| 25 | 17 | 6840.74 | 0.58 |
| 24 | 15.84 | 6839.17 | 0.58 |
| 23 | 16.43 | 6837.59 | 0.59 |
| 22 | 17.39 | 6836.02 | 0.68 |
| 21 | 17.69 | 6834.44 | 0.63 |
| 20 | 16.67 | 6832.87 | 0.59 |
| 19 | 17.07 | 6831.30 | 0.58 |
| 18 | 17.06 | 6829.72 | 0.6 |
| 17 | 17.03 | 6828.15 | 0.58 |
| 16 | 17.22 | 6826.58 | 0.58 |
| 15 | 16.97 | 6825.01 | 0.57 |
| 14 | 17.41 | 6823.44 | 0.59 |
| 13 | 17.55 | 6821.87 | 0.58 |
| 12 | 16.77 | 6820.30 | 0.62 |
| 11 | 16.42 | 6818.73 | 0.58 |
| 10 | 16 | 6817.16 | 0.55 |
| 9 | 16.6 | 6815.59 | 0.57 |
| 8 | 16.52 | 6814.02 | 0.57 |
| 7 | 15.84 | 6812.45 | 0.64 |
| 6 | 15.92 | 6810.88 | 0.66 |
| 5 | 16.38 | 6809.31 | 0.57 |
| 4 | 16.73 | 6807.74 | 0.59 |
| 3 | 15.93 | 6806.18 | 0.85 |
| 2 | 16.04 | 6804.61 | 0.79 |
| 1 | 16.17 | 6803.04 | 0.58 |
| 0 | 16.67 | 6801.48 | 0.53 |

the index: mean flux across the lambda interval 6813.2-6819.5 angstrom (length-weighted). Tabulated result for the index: 16.4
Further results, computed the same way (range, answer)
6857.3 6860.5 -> 16.5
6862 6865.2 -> 15.7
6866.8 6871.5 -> 16.6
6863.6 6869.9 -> 16.3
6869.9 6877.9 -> 18.2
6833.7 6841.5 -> 16.9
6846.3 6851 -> 16.8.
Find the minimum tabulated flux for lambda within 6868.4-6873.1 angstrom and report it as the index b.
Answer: 16.6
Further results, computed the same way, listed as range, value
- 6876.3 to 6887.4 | 16.77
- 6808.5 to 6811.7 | 15.92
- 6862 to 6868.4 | 15.57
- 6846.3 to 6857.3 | 15.98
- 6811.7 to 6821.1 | 15.84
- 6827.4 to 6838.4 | 16.43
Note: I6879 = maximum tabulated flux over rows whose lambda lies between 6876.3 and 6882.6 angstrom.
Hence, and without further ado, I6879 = 18.63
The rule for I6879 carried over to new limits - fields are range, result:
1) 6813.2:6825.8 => 17.55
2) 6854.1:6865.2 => 17.22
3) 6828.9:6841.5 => 17.69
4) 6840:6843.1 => 17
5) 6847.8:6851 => 17.18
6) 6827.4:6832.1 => 17.07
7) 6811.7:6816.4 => 16.6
